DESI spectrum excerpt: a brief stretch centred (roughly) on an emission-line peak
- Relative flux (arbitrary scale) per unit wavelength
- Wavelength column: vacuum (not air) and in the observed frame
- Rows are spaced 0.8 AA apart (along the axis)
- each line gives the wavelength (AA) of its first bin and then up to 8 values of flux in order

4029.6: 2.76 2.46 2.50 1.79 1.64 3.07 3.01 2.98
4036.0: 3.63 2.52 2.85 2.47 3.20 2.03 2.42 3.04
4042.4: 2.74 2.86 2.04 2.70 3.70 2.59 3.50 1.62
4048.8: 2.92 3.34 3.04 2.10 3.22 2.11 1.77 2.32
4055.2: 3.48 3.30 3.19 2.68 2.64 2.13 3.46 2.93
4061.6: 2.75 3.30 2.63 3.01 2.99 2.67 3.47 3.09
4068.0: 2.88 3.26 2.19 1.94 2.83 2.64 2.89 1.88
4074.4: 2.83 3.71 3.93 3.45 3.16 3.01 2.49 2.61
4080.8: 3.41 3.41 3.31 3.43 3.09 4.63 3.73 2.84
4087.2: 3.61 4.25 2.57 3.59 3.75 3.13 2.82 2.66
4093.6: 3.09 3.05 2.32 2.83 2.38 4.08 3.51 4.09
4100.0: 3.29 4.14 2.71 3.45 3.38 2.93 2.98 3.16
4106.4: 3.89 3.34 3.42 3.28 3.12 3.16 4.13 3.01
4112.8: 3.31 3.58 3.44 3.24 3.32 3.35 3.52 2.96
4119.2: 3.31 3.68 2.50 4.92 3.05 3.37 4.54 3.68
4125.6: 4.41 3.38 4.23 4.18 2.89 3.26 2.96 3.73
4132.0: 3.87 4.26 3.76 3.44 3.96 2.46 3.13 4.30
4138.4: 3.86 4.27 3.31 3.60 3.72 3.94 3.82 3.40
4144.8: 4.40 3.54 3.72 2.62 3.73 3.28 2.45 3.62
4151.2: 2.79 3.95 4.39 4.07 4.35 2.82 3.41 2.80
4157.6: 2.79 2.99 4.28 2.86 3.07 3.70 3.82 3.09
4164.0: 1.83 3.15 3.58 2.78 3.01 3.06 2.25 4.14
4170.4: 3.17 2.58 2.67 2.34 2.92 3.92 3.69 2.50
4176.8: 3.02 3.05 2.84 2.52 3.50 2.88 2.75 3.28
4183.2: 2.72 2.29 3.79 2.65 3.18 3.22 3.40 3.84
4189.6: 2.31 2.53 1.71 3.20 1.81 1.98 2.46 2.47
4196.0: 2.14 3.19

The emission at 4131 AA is C III]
